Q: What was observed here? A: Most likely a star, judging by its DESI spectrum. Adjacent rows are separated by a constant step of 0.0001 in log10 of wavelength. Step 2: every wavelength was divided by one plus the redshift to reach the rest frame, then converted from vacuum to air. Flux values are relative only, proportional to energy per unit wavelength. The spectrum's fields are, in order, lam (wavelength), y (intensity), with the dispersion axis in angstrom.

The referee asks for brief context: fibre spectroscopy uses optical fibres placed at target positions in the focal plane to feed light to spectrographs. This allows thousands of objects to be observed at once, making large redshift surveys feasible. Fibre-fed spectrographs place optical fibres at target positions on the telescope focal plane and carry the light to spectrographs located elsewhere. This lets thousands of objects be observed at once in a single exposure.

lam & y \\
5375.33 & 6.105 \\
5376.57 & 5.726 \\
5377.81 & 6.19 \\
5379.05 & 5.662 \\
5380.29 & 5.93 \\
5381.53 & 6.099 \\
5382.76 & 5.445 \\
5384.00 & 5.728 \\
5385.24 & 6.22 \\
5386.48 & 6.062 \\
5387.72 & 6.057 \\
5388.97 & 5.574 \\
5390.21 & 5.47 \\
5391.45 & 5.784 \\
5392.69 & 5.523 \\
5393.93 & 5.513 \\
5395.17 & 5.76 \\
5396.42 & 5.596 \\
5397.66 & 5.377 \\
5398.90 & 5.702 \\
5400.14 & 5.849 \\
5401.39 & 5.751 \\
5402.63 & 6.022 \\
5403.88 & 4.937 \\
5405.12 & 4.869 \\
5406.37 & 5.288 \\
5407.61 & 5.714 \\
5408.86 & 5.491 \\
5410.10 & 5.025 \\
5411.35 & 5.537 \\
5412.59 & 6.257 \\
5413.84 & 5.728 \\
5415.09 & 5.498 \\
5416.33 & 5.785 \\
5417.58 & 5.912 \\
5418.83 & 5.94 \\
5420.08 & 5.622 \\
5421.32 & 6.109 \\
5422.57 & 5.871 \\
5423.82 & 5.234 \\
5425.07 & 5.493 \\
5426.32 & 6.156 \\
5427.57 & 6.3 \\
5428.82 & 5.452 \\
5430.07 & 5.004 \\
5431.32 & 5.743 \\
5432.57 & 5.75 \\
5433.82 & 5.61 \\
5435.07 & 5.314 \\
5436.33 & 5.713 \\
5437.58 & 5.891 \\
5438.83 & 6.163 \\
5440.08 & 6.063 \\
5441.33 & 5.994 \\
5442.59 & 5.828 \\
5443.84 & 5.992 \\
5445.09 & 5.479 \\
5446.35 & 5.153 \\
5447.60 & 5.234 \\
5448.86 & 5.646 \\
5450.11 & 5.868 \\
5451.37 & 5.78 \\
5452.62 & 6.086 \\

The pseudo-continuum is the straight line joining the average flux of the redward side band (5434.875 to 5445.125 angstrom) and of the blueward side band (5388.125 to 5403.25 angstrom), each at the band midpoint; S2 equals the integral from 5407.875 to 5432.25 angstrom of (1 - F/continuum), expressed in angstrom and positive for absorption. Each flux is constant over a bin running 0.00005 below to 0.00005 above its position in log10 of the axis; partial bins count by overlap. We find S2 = 0.35 angstrom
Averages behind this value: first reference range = 5.66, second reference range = 5.87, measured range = 5.69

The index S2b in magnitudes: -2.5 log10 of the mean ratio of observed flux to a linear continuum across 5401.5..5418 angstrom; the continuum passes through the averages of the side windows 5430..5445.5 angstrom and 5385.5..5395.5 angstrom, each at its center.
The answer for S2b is 0.039 mag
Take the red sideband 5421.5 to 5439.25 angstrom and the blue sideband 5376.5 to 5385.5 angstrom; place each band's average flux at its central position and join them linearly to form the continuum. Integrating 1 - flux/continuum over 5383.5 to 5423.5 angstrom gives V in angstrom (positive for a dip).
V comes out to 0.8 angstrom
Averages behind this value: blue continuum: 5.87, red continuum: 5.7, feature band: 5.67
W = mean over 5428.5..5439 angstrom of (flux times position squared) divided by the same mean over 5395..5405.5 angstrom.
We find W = 1.0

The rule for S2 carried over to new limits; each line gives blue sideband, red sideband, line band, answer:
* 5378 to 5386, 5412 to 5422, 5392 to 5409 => 1.0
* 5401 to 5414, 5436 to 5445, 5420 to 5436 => 0.3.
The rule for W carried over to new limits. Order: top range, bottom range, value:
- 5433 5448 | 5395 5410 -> 1.05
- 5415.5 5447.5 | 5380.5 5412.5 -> 1.03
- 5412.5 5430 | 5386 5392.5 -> 1.01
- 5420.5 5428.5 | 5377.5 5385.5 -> 1.01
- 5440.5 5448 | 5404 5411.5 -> 1.08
